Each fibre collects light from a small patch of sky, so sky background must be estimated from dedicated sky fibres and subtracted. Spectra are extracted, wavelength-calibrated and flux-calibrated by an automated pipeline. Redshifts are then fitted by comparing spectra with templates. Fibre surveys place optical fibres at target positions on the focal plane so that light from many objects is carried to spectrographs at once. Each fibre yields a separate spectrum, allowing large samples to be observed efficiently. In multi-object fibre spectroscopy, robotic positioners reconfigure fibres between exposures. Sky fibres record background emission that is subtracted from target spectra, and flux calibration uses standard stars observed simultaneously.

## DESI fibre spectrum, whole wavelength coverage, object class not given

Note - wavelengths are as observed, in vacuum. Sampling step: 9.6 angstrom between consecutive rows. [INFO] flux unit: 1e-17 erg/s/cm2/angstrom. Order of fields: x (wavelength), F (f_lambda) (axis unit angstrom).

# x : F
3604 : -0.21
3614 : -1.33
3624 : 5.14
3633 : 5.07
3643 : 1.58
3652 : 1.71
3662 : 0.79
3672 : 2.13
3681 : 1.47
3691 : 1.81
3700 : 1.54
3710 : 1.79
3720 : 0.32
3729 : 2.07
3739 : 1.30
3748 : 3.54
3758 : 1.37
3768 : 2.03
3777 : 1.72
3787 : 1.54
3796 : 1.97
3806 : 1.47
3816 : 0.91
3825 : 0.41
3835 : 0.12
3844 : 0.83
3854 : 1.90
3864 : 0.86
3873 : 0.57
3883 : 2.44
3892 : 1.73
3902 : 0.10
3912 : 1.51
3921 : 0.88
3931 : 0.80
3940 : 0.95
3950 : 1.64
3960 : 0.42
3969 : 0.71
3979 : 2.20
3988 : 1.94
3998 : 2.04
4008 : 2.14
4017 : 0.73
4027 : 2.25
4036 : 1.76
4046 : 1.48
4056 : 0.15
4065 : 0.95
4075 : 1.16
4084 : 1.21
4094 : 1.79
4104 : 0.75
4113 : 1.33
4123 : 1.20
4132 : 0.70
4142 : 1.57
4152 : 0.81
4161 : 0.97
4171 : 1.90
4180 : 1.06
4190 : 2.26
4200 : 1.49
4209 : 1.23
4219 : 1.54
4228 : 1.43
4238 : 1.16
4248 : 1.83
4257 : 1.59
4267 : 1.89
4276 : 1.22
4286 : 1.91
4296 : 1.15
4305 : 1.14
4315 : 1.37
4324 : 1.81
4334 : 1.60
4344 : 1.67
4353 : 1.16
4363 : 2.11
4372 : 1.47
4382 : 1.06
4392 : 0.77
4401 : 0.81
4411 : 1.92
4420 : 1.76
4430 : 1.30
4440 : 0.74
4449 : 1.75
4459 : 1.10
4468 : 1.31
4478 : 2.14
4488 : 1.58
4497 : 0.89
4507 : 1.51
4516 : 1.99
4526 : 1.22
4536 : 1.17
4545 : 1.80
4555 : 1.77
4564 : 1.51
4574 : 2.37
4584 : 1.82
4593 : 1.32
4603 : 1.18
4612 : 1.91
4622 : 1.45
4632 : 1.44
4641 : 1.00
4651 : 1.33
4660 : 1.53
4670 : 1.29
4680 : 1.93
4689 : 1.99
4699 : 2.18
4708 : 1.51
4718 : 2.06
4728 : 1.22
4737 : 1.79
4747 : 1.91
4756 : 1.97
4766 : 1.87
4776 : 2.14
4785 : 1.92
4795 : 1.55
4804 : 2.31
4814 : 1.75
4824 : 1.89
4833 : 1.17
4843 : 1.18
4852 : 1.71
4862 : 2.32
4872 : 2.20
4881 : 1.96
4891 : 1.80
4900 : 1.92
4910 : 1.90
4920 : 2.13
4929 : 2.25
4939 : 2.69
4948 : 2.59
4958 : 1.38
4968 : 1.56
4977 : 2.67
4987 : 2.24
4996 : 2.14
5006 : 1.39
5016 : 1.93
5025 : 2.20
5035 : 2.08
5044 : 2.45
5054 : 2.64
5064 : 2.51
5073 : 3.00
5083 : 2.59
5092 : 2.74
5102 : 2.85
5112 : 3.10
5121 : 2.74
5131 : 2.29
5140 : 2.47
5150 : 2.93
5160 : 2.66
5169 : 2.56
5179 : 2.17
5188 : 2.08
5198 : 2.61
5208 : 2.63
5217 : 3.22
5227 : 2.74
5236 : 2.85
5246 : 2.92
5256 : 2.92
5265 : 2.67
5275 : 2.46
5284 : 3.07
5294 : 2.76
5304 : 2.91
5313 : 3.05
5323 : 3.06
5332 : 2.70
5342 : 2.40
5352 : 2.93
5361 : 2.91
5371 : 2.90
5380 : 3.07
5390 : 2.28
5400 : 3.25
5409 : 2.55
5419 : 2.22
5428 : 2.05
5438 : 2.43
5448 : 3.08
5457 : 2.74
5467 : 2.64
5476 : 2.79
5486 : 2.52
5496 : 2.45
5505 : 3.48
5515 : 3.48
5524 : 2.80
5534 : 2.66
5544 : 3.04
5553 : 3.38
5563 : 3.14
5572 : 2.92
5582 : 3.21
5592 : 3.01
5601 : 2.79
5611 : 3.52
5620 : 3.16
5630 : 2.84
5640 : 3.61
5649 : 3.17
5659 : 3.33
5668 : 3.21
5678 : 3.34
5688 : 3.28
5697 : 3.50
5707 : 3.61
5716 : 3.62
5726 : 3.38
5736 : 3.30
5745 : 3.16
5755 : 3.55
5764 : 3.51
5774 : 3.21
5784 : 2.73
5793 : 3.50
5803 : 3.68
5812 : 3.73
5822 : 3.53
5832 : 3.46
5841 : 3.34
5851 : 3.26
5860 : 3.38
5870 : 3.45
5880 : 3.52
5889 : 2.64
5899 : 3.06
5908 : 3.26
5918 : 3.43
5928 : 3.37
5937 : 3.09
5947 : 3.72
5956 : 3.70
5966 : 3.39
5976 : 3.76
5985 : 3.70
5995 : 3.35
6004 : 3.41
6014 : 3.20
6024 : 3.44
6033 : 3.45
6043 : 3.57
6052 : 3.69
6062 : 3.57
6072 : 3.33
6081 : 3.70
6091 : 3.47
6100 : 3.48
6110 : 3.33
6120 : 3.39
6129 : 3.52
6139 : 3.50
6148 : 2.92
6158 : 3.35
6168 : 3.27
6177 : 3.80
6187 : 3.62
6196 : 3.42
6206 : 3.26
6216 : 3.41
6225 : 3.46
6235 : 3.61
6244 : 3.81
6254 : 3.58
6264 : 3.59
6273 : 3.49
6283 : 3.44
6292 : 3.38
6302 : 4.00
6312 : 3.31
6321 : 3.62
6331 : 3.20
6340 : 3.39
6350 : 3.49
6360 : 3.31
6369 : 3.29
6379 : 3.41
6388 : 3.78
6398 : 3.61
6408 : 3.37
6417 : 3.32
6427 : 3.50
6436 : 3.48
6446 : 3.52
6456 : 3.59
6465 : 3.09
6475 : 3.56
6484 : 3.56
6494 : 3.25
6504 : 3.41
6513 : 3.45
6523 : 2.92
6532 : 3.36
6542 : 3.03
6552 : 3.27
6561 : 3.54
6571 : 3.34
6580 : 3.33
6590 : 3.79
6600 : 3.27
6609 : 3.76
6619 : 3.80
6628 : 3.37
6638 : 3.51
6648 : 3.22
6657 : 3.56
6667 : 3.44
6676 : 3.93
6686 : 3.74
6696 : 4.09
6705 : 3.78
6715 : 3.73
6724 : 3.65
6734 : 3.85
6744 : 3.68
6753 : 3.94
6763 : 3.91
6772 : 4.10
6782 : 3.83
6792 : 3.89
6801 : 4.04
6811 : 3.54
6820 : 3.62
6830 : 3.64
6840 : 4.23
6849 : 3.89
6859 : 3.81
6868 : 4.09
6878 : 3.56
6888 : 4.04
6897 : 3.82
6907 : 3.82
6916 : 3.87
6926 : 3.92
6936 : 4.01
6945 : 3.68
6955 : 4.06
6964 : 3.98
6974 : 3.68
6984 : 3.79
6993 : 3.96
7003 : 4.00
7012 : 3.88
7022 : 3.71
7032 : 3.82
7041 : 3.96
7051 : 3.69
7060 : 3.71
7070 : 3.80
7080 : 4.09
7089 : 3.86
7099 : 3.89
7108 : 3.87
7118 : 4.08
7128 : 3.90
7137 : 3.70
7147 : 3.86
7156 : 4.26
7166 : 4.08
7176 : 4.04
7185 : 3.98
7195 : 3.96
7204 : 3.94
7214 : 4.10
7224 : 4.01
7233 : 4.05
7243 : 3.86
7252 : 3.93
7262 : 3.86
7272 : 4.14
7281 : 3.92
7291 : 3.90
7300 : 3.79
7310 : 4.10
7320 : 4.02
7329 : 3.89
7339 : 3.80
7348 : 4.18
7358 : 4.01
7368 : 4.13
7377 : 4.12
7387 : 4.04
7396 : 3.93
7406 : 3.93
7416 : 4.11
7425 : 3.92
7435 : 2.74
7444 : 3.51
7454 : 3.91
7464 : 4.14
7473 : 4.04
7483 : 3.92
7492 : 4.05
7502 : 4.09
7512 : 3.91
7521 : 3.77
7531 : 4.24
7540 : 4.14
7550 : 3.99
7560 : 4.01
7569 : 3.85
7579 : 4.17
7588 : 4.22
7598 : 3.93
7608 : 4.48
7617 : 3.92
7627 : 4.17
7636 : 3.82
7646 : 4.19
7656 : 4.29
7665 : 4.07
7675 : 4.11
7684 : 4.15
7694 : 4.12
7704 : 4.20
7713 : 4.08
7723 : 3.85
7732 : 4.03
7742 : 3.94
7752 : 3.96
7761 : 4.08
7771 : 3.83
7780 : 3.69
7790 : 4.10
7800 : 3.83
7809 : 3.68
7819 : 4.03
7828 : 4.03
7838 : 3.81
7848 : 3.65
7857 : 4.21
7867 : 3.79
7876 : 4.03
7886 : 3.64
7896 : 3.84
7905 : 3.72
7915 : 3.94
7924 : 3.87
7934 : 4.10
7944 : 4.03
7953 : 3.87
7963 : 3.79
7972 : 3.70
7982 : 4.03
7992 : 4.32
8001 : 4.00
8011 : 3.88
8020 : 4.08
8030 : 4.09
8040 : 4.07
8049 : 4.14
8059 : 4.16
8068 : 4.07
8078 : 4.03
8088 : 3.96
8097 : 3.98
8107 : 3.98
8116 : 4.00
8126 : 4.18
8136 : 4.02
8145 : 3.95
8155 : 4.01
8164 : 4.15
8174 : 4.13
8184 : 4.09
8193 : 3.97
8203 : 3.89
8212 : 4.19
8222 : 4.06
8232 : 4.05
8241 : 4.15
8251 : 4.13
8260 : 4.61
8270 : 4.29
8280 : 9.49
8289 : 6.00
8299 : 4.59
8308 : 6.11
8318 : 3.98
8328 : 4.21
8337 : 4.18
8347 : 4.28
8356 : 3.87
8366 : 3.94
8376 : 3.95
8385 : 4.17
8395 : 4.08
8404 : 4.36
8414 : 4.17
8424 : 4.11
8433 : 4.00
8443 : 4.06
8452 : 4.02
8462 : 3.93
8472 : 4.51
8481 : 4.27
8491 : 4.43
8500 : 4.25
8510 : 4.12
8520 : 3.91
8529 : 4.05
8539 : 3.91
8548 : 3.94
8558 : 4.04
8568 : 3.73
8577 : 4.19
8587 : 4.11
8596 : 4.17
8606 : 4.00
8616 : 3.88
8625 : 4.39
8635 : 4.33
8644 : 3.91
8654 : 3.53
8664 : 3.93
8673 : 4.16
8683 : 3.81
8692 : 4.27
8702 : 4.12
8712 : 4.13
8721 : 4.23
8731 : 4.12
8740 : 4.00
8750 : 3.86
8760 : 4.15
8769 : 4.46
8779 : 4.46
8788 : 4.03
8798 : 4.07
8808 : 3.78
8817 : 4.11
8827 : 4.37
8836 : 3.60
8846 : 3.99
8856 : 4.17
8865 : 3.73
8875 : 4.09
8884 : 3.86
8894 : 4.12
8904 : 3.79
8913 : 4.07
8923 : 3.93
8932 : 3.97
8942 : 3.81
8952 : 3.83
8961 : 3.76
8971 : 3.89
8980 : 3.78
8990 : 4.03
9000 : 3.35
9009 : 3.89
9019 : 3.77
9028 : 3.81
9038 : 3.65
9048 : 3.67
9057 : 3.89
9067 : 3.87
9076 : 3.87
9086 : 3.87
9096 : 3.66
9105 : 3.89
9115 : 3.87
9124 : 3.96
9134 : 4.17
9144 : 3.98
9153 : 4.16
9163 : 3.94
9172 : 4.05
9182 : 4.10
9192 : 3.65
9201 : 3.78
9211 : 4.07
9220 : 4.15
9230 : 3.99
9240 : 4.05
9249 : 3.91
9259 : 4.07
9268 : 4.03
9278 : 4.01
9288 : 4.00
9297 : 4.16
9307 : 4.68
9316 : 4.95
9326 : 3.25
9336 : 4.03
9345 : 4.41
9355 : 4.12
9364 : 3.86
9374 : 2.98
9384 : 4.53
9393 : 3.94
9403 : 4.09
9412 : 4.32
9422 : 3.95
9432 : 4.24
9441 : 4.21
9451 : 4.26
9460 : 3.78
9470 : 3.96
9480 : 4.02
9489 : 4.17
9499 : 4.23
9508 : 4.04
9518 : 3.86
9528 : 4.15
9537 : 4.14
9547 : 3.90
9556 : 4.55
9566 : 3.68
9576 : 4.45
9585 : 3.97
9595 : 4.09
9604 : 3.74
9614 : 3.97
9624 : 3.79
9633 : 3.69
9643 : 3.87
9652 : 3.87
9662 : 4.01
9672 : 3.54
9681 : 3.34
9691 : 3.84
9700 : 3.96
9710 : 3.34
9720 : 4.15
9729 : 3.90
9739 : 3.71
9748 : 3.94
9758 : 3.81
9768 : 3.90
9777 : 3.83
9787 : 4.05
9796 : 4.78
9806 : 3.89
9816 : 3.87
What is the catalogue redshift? 0.26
